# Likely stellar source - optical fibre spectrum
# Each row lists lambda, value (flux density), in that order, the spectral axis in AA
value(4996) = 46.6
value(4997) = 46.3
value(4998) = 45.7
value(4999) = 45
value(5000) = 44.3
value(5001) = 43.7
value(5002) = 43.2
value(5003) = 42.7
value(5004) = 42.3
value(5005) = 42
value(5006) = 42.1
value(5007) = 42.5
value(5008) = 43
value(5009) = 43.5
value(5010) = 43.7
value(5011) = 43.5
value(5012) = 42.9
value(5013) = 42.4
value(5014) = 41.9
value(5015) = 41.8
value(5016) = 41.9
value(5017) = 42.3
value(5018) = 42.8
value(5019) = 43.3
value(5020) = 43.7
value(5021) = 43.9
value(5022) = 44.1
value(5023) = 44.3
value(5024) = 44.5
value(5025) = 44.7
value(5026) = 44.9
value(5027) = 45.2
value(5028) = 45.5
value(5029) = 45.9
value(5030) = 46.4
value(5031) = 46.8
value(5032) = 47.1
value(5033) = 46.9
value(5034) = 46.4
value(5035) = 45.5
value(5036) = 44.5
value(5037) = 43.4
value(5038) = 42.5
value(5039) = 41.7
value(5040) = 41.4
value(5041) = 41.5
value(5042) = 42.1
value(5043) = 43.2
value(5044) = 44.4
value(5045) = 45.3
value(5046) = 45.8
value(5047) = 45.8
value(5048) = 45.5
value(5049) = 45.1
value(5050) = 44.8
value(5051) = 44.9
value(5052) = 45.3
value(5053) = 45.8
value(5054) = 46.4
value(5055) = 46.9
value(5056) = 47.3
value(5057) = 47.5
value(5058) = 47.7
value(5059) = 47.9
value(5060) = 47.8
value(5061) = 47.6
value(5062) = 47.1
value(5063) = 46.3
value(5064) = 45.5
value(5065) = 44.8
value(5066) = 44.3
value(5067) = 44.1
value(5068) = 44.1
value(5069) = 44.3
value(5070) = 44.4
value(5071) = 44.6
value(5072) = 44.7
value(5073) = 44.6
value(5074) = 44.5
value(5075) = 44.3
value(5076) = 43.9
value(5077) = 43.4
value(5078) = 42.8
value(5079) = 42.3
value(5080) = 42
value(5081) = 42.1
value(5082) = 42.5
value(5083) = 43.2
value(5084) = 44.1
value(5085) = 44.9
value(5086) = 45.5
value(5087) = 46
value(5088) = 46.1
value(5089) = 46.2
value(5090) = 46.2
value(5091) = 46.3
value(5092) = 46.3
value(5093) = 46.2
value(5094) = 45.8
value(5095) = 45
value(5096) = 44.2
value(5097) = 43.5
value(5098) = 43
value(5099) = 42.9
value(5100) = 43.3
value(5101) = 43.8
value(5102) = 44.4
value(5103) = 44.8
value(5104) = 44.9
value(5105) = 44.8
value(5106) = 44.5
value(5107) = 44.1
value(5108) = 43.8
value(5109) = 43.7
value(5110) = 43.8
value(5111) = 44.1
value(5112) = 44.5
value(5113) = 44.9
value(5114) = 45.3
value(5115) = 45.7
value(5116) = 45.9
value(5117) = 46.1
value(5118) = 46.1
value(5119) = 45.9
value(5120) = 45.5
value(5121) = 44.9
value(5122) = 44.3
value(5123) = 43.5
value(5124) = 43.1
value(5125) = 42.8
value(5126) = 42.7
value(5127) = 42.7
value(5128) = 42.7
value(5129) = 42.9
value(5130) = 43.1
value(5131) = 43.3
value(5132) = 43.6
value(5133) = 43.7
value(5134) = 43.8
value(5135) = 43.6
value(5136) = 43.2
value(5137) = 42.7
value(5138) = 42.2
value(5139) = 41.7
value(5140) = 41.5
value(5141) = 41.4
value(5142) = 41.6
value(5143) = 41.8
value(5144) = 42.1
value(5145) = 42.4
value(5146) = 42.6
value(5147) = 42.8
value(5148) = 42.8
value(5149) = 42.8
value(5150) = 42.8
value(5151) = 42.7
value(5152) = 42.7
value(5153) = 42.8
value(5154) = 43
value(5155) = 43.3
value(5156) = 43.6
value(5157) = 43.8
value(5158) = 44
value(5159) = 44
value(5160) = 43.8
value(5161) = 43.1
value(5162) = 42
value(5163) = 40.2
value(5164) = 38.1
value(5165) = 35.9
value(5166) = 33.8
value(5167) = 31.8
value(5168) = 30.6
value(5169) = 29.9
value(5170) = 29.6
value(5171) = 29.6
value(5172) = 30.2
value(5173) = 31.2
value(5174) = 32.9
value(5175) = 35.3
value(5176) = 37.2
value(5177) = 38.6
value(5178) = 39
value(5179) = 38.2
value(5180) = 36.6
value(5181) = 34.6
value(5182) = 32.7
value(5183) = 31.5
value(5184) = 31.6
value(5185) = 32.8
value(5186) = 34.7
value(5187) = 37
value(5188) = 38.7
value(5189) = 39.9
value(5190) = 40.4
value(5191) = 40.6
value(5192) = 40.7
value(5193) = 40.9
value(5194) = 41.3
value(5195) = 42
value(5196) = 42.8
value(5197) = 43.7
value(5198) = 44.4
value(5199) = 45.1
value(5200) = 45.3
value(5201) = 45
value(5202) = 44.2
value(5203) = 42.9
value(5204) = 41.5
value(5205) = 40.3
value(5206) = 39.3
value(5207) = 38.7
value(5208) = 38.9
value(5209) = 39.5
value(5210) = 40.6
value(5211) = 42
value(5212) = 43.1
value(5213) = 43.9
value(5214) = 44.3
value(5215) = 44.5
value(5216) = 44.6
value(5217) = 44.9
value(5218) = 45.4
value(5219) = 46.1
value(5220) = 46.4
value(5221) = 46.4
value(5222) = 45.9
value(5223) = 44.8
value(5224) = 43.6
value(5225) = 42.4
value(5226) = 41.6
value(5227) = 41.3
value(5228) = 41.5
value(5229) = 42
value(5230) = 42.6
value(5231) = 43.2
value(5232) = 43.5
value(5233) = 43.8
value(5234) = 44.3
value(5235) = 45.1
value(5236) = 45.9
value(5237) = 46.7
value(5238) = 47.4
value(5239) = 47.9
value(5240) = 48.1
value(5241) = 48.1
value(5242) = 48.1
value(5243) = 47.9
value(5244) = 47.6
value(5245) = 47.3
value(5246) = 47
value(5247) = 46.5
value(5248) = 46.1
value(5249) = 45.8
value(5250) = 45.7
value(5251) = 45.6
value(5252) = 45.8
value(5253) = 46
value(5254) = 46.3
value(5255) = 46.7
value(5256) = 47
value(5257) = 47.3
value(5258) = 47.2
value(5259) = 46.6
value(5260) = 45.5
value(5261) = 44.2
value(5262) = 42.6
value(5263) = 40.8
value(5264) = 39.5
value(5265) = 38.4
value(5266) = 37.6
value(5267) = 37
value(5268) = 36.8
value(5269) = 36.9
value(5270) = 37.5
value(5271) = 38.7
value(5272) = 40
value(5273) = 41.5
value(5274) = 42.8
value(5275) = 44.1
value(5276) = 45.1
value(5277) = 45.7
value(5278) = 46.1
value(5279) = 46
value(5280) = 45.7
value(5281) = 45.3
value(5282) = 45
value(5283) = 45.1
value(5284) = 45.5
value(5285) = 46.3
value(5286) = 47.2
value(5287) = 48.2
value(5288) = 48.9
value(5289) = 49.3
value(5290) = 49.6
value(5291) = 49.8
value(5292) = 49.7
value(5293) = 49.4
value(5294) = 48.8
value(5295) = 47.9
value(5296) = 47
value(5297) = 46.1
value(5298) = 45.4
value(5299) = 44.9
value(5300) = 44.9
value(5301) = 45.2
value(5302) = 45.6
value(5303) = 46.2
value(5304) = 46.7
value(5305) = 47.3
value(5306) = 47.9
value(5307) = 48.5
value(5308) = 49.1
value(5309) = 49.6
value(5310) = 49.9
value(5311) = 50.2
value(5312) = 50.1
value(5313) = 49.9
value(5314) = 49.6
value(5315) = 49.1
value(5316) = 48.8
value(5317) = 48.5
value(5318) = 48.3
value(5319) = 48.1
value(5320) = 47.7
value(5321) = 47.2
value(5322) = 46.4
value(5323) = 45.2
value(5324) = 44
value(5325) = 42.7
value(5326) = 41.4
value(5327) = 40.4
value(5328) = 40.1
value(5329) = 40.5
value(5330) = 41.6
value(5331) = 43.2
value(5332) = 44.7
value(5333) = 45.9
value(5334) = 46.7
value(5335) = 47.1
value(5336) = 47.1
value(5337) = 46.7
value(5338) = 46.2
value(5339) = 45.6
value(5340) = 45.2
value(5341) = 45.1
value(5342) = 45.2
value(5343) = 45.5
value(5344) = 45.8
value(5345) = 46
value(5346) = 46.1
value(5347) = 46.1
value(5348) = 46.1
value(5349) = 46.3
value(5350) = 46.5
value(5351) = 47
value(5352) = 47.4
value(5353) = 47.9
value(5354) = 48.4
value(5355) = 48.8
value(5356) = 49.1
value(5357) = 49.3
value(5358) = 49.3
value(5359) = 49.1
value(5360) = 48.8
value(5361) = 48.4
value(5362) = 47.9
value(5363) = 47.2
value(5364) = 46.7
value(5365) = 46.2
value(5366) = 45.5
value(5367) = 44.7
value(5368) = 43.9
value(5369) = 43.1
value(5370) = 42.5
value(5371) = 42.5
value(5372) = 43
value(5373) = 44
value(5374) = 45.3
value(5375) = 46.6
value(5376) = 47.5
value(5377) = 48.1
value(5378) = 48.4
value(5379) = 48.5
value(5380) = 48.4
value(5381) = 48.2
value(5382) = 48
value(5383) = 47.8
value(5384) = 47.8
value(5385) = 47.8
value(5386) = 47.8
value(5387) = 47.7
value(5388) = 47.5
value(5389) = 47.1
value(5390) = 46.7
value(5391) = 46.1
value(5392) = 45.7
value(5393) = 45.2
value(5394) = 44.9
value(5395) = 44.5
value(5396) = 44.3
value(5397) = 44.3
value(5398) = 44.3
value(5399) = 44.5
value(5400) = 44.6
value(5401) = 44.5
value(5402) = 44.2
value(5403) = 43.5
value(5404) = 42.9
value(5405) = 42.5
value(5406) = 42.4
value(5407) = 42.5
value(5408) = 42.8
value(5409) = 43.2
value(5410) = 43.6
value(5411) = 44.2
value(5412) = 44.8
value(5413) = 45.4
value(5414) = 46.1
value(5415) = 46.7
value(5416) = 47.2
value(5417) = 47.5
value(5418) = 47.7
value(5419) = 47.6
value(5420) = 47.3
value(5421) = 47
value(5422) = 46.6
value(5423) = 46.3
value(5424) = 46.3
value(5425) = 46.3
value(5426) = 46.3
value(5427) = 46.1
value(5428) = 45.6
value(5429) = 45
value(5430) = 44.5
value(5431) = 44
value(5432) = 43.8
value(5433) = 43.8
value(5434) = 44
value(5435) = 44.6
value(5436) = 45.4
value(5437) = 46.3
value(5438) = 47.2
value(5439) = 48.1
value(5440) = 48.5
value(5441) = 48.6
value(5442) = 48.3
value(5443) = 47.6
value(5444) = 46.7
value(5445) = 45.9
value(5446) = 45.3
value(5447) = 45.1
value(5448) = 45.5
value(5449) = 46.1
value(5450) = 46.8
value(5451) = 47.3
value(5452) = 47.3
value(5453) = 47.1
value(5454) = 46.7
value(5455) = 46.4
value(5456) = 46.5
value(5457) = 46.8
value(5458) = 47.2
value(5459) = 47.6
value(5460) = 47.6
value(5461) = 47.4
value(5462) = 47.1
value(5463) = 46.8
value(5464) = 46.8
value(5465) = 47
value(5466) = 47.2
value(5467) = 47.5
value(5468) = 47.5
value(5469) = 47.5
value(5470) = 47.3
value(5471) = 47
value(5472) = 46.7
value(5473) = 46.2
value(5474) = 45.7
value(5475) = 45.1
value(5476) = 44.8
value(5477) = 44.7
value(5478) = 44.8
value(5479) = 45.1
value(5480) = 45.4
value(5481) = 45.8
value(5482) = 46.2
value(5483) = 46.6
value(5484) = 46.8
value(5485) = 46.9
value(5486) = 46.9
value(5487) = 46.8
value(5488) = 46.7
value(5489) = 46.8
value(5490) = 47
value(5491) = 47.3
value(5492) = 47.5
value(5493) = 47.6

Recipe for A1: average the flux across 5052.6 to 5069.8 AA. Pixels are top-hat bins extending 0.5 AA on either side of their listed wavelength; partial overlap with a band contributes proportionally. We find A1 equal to 46.2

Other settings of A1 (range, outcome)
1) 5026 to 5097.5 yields 45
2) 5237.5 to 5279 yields 44.2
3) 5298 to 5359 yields 46.5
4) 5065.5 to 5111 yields 44.3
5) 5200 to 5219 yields 42.6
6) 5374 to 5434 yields 45.8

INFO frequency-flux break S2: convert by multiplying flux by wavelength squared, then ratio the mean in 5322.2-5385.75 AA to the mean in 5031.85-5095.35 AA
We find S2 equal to 1.14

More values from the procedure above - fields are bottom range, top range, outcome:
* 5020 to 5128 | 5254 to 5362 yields 1.12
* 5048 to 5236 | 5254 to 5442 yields 1.16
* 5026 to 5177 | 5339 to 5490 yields 1.20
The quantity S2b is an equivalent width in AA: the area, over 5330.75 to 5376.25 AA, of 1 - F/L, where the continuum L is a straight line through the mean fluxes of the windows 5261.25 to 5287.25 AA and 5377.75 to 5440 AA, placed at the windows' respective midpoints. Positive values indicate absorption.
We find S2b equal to -1.9 AA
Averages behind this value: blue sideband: 42.5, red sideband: 45.7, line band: 46.3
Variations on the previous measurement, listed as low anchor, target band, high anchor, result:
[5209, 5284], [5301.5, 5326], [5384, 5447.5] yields -1.6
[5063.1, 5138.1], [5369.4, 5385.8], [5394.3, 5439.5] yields -0.6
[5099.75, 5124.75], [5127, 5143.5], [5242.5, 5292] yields 0.7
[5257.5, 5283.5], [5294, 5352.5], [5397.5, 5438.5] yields -4.0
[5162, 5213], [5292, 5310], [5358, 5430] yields -2.1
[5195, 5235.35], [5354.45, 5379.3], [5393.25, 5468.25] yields -0.8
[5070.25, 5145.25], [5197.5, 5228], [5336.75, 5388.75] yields 1.3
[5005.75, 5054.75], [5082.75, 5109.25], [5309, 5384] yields -0.1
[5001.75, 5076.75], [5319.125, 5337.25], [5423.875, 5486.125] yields 0.5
